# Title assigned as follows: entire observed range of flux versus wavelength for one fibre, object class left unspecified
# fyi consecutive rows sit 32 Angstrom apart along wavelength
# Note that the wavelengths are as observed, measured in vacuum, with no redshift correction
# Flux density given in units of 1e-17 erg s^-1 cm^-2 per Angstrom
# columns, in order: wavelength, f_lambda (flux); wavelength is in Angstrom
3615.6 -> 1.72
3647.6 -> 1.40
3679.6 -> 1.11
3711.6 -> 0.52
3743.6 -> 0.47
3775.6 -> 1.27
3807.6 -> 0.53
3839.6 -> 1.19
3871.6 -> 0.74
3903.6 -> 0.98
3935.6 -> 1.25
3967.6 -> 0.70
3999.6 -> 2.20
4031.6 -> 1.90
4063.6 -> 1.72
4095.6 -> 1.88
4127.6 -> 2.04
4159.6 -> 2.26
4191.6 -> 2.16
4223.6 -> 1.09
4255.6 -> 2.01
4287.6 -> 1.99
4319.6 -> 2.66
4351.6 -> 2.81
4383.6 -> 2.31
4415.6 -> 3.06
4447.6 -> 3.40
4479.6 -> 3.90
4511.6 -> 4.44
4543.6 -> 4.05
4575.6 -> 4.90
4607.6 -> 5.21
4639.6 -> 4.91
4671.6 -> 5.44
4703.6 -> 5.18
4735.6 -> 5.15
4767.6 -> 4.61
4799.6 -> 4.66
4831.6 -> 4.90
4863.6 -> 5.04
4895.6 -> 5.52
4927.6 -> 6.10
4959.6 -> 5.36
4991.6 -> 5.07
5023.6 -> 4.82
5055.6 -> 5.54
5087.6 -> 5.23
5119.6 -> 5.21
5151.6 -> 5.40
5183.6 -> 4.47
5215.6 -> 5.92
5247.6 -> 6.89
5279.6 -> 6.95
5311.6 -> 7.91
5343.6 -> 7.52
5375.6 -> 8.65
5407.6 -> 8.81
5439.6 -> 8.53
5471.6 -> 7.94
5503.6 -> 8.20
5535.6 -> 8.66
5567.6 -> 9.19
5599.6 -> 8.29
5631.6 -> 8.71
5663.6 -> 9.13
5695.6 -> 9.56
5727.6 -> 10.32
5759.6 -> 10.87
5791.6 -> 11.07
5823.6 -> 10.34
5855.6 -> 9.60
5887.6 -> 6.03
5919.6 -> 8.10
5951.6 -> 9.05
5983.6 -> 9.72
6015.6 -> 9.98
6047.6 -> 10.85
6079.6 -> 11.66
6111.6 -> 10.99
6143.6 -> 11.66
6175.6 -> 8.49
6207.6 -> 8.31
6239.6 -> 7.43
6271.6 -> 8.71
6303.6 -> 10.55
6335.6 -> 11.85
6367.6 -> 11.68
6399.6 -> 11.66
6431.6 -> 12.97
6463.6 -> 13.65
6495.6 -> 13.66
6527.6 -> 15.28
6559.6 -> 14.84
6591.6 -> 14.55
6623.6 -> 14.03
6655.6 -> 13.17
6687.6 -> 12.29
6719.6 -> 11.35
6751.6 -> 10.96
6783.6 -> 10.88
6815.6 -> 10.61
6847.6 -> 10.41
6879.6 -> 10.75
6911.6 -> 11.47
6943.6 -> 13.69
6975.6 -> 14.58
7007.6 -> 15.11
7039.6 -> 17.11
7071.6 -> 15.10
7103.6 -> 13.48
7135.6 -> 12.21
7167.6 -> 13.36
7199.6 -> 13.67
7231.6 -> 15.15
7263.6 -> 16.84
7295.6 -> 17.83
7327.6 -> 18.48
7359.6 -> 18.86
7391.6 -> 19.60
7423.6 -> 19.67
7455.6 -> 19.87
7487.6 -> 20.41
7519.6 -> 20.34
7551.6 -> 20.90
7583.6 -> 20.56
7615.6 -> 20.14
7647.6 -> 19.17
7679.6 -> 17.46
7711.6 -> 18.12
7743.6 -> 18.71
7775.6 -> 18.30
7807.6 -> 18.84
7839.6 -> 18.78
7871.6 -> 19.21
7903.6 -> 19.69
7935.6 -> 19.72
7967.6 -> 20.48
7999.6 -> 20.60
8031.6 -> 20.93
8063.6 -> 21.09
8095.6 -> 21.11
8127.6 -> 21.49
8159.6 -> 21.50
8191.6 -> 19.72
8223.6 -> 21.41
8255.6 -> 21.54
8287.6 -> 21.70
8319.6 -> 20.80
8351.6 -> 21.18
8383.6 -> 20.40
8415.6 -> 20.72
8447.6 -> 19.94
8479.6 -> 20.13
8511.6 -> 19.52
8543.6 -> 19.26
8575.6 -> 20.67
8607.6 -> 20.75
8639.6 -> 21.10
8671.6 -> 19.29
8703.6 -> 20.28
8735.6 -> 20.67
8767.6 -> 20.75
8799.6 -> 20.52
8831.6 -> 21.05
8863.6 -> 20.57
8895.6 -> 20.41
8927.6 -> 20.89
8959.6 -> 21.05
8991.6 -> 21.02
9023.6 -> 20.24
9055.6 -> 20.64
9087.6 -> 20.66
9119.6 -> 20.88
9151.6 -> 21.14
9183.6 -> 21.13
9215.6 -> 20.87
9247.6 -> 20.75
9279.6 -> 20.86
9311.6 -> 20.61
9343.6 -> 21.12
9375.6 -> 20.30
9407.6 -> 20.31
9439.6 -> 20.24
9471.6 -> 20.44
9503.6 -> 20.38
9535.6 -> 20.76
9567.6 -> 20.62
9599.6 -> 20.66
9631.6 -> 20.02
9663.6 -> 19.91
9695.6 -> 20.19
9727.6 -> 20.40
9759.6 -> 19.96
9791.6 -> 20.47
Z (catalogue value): 0.000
